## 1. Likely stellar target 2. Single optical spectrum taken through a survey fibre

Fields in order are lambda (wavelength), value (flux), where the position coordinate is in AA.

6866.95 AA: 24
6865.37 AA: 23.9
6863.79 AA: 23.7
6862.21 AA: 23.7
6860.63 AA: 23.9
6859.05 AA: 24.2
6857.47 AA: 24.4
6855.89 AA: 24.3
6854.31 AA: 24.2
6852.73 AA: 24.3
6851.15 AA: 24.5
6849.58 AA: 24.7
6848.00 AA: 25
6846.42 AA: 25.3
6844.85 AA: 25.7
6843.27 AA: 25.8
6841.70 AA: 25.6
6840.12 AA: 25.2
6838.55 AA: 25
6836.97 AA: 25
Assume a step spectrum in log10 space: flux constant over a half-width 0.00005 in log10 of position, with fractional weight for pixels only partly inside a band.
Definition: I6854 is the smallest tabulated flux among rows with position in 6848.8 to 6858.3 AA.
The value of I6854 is 24.2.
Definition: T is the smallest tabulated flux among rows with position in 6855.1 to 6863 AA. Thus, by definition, 23.7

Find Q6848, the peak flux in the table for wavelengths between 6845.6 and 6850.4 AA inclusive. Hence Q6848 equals 25.3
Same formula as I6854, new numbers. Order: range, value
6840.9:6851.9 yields 24.5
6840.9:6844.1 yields 25.6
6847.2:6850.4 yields 24.7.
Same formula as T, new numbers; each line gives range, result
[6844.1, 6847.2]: 25.3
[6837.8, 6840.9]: 25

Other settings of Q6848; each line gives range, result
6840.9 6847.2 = 25.8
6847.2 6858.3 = 25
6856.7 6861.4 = 24.4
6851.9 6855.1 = 24.3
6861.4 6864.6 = 23.7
